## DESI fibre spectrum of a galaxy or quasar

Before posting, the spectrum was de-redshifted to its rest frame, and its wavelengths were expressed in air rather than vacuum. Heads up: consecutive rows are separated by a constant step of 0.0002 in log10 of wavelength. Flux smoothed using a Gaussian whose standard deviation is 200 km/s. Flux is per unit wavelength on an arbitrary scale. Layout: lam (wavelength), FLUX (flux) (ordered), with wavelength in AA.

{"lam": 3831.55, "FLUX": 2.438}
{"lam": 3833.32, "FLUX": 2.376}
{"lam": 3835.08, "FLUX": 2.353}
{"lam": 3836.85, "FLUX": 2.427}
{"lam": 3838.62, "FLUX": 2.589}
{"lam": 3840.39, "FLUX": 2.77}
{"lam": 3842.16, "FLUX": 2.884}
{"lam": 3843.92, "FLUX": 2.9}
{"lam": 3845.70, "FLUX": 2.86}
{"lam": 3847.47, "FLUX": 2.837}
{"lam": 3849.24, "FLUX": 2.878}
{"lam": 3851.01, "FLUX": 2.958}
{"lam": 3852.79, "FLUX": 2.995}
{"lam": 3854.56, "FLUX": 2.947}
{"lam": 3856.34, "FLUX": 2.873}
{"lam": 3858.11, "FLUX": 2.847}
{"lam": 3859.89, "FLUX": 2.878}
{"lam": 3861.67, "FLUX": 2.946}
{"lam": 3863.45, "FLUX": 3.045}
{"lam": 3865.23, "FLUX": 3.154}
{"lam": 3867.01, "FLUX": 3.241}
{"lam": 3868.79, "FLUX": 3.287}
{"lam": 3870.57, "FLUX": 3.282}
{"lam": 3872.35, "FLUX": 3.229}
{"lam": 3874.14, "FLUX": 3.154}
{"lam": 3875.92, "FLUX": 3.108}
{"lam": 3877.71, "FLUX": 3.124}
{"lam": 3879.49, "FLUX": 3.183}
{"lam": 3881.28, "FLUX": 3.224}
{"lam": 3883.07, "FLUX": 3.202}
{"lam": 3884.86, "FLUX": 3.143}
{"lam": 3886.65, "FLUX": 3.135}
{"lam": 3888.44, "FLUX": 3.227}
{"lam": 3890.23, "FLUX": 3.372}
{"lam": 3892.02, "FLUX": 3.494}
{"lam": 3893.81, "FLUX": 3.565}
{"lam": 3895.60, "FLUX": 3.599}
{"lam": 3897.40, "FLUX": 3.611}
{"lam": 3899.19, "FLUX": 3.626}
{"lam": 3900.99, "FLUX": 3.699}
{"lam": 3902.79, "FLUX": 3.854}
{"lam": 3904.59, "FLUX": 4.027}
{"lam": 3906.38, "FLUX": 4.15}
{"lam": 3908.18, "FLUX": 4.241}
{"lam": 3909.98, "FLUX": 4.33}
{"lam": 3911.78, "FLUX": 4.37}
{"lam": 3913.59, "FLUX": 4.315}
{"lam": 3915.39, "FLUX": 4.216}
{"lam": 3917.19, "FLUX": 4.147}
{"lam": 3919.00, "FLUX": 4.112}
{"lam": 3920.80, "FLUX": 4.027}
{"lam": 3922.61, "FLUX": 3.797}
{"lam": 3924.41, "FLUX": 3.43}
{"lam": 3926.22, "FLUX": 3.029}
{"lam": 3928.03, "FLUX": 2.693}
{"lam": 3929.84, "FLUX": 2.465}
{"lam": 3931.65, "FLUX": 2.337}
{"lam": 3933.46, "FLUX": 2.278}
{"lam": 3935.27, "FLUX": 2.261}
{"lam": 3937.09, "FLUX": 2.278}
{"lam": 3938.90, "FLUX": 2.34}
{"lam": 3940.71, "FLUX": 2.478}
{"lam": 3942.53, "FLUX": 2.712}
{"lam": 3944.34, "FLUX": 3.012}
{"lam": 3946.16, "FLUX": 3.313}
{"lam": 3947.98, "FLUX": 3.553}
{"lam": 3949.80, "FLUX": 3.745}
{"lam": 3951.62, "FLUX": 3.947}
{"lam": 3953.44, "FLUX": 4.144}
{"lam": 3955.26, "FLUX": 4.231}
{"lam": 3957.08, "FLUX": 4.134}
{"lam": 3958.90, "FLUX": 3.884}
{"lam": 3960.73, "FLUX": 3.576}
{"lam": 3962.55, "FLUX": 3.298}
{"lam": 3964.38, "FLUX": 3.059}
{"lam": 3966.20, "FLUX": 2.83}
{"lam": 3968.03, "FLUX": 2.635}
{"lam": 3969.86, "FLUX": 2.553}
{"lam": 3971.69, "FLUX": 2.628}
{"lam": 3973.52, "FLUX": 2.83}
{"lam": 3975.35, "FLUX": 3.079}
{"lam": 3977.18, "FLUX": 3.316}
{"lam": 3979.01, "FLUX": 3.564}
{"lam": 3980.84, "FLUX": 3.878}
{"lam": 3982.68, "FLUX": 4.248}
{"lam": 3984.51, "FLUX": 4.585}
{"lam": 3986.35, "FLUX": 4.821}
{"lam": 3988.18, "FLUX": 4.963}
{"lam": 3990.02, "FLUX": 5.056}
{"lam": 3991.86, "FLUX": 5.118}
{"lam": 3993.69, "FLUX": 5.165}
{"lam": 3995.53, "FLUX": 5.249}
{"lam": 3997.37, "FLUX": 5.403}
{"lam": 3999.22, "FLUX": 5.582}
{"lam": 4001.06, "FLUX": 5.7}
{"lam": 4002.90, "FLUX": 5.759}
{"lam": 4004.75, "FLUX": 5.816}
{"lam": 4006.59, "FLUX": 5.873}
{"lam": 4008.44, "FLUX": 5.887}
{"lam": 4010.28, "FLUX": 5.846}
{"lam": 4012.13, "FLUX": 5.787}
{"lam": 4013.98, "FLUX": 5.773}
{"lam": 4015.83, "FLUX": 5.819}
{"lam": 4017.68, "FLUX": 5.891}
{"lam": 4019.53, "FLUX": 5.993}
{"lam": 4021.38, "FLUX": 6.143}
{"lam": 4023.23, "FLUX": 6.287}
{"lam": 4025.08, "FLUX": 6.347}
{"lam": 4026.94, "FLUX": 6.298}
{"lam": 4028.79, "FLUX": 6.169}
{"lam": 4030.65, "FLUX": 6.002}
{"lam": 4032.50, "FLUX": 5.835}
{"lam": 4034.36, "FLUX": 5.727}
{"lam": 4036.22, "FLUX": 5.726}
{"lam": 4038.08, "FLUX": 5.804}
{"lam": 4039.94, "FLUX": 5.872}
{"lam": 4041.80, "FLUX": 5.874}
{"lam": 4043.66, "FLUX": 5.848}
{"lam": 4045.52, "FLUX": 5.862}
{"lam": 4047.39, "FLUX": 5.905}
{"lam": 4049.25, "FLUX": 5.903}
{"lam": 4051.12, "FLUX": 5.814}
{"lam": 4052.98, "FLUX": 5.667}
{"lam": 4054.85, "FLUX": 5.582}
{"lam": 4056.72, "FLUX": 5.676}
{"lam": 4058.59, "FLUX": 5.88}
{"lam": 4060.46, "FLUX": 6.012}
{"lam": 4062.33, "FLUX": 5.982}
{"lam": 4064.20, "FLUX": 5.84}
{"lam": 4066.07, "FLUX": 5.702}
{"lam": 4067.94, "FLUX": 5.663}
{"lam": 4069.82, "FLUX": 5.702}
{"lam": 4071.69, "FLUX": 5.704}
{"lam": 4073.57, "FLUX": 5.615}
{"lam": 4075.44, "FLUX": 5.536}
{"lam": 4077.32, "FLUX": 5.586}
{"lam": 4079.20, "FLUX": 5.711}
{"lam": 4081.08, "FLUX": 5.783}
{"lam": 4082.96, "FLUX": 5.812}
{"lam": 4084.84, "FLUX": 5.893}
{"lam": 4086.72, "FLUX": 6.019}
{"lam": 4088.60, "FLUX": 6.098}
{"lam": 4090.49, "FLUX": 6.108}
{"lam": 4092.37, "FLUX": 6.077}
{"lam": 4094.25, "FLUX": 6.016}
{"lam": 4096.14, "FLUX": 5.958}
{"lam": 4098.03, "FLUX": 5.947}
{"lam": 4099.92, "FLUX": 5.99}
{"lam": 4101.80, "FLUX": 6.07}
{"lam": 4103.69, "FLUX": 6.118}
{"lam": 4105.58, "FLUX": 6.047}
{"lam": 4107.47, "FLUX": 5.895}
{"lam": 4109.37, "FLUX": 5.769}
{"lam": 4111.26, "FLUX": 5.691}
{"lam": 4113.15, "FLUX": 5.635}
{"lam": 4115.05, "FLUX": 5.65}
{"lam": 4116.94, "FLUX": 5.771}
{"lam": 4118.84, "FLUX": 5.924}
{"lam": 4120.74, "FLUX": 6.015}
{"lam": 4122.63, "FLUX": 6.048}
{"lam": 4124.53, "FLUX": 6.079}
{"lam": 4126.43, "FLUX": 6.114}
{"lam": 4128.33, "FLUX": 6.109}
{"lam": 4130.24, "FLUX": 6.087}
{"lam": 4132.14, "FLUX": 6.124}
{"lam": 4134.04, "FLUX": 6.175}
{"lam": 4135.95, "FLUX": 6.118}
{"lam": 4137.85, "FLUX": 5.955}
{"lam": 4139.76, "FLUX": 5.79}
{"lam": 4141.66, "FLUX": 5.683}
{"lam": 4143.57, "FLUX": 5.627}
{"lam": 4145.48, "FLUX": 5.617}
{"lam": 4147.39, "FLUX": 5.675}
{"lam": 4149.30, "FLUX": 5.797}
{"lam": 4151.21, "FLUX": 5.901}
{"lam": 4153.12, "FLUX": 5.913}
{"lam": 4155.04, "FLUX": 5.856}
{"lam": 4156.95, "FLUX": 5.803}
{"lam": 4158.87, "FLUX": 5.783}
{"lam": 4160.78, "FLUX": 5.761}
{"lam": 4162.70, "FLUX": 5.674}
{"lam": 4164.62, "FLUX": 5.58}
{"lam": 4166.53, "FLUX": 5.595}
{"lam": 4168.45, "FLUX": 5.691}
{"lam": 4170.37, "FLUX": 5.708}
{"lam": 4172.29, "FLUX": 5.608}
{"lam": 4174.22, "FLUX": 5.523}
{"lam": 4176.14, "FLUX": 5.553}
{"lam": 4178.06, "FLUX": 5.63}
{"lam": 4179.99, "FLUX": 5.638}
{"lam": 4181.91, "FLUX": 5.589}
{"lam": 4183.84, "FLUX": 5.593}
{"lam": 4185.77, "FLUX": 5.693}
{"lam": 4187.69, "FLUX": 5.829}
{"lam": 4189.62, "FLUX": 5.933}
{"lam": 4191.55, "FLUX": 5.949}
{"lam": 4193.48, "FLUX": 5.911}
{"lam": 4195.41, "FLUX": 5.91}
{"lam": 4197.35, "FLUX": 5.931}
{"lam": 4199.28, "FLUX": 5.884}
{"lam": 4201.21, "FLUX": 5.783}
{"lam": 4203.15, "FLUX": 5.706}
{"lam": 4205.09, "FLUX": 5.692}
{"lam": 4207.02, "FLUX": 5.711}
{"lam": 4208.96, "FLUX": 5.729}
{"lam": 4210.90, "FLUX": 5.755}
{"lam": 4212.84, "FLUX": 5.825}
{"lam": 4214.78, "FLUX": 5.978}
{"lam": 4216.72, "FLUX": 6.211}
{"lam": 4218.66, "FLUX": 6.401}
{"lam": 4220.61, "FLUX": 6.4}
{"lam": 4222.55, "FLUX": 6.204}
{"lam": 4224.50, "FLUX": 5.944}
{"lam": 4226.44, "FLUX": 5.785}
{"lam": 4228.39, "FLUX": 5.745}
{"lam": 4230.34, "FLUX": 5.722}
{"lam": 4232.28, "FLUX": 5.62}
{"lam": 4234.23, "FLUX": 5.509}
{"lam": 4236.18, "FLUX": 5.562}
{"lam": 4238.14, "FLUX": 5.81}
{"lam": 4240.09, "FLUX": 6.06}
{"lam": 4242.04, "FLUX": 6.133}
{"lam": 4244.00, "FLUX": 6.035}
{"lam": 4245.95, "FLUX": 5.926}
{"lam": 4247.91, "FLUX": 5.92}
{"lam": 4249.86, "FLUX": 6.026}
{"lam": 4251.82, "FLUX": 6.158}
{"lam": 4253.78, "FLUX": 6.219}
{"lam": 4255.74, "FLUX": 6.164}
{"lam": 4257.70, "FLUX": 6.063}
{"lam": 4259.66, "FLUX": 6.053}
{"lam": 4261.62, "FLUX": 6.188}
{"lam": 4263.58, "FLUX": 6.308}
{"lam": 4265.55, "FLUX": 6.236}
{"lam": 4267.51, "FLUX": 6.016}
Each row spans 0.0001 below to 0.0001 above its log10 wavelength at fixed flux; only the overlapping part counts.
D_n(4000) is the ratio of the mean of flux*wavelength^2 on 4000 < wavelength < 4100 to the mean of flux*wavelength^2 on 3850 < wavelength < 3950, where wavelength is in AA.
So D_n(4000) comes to 1.92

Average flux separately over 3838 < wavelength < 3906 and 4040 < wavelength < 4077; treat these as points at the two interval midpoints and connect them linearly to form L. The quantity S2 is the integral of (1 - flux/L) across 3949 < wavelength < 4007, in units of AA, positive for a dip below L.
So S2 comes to 6.1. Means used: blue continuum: 3.19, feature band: 4.2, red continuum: 5.78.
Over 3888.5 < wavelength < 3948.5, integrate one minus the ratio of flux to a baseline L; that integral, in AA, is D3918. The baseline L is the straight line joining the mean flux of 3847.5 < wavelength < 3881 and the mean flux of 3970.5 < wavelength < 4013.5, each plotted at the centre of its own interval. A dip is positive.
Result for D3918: 5.5 AA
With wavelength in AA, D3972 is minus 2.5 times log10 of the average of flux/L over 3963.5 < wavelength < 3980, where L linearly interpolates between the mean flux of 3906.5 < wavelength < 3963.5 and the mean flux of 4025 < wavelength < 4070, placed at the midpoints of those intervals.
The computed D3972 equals 0.39 mag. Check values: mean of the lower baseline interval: 3.45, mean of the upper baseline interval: 5.86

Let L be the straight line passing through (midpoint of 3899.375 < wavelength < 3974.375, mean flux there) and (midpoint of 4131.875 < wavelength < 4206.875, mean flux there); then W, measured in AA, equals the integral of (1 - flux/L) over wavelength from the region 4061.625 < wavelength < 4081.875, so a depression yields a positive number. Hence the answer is -4.0 AA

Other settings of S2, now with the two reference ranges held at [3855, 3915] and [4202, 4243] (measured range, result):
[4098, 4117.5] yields -3.2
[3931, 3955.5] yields 5.4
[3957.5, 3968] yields 1.8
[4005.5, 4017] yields -3.9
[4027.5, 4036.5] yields -2.8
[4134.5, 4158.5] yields -2.2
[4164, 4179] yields -0.3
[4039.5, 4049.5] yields -2.8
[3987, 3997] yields -2.1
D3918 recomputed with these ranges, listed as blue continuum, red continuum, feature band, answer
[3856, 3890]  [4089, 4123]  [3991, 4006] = -2.7 AA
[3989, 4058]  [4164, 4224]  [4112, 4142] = -0.8 AA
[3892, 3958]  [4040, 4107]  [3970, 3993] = 2.3 AA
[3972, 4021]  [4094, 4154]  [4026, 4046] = -2.3 AA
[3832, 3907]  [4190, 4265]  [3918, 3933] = 1.5 AA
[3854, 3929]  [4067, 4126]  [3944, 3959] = 1.4 AA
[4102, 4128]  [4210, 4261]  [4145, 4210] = 2.2 AA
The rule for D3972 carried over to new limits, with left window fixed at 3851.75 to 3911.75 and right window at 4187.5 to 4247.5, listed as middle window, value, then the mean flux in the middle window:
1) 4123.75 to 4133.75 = -0.169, 6.11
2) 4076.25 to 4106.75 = -0.201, 5.95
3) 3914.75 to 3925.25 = -0.084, 3.95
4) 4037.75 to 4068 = -0.243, 5.82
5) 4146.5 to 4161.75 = -0.077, 5.81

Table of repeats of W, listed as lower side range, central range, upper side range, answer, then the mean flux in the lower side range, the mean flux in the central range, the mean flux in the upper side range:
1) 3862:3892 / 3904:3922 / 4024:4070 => -2.0 AA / 3.2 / 4.19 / 5.87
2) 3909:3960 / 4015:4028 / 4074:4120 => -3.8 AA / 3.41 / 6.12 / 5.88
